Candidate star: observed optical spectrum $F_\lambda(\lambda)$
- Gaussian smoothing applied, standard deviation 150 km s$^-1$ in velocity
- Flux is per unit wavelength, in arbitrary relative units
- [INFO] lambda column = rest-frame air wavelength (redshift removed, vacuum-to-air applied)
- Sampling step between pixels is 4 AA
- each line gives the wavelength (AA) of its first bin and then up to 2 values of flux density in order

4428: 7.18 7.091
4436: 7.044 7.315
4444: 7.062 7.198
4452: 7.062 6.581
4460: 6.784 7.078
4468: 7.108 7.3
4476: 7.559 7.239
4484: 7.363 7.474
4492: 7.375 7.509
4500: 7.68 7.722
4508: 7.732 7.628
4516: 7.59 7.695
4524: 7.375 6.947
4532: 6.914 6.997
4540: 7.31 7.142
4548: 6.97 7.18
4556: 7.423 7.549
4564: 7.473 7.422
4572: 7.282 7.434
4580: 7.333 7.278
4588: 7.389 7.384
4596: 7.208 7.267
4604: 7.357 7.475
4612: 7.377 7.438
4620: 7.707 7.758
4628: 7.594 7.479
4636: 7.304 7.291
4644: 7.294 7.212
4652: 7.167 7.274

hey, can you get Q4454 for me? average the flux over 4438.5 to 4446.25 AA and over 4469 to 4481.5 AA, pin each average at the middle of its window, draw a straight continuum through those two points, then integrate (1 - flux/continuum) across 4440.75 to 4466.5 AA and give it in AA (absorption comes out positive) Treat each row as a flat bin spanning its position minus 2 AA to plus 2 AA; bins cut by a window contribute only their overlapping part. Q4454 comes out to 0.91 AA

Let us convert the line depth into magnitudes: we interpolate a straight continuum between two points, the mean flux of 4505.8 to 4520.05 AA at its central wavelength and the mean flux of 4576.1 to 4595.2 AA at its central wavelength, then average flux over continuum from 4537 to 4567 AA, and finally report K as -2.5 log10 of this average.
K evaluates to 0.03 mag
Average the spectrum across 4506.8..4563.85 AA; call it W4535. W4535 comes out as 7.32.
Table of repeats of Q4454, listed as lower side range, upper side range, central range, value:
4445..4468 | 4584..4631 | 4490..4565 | -2.01 AA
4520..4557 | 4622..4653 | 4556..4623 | -1.13 AA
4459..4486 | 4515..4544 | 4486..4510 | -1.17 AA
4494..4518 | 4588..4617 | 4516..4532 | 0.58 AA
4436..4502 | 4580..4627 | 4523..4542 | 0.58 AA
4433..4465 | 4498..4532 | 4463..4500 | -0.51 AA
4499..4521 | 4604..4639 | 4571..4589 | 0.53 AA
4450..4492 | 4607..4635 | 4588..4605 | 0.38 AA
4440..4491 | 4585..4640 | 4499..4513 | -0.89 AA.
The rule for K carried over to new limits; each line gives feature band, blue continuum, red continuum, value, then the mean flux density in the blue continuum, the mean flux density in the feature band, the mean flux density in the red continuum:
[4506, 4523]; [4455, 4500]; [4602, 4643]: -0.049 mag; 7.25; 7.64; 7.47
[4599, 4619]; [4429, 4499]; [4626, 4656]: -0.015 mag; 7.19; 7.4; 7.33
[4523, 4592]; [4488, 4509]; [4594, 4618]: 0.029 mag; 7.59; 7.26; 7.35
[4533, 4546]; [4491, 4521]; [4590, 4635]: 0.065 mag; 7.62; 7.13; 7.46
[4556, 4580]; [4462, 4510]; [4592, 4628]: 0.003 mag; 7.43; 7.42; 7.45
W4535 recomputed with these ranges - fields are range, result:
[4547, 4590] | 7.35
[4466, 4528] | 7.47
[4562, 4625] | 7.41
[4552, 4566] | 7.44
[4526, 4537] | 6.95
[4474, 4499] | 7.43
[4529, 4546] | 7.08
